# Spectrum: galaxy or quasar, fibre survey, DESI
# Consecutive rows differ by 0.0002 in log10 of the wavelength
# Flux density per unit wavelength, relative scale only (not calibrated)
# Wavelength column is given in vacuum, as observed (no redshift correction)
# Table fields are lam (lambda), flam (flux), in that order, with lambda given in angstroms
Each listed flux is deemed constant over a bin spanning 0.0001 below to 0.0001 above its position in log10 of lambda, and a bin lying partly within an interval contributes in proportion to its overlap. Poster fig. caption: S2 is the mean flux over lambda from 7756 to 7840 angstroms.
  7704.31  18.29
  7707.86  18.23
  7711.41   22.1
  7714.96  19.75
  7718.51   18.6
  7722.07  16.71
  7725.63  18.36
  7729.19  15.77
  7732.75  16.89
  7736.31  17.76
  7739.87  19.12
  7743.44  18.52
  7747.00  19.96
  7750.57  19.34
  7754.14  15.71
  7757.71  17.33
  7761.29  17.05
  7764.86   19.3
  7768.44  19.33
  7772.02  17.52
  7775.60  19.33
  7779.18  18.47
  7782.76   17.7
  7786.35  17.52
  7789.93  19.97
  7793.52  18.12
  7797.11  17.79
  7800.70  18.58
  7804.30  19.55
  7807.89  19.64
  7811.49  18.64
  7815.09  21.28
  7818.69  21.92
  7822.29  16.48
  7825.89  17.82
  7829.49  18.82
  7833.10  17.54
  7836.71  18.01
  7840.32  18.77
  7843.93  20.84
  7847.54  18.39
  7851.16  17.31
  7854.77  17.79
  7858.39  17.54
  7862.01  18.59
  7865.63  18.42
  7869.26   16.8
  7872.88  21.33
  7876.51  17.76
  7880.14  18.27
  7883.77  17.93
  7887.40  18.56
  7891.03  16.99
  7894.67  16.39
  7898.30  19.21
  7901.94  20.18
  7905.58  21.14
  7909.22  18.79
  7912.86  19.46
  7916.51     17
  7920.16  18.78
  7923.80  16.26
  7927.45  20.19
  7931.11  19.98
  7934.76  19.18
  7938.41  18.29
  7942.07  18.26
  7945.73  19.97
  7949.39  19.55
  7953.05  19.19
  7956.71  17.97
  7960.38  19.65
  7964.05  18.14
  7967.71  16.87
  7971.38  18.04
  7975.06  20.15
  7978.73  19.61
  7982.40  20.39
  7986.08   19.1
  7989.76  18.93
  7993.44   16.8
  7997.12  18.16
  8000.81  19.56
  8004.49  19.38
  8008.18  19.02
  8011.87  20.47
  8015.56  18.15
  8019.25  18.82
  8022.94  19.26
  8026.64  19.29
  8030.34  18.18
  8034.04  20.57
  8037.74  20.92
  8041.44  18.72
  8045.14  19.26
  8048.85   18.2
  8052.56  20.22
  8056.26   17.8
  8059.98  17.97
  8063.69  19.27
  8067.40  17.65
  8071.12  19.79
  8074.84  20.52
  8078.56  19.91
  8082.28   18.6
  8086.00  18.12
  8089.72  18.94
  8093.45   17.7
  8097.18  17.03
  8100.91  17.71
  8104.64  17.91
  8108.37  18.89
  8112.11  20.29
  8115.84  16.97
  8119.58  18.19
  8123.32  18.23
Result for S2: 18.6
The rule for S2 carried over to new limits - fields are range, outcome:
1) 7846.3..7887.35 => 18.2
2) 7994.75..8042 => 19.3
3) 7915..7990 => 18.8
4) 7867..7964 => 18.7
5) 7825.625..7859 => 18.3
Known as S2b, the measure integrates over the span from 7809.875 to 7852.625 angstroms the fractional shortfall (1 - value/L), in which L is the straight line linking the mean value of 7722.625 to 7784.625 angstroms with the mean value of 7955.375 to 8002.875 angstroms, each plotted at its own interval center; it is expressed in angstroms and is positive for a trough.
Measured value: -1.3 angstroms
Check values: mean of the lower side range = 18.1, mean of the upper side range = 18.7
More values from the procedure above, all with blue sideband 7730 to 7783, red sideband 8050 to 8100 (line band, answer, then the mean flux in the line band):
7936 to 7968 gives -0.4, 18.8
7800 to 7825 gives -1.6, 19.4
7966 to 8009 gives -0.6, 18.8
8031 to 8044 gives -0.8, 19.9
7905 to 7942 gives -0.7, 18.8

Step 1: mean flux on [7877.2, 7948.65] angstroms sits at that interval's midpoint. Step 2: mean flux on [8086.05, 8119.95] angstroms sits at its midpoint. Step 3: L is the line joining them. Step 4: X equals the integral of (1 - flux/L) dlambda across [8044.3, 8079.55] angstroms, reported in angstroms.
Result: -1.4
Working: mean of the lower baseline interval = 18.7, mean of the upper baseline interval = 18.2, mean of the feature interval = 19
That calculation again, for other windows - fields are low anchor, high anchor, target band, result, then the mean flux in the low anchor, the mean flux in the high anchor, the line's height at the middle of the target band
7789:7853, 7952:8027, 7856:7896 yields 1.7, 18.8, 18.9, 18.9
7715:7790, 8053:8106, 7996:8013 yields -0.8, 18.1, 18.5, 18.4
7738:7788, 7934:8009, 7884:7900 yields 0.7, 18.3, 18.9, 18.6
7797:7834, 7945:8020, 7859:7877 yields 0.4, 19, 18.9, 19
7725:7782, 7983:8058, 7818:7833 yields 0.0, 18.1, 19.1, 18.4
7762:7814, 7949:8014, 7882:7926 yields 1.0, 18.7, 18.9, 18.8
